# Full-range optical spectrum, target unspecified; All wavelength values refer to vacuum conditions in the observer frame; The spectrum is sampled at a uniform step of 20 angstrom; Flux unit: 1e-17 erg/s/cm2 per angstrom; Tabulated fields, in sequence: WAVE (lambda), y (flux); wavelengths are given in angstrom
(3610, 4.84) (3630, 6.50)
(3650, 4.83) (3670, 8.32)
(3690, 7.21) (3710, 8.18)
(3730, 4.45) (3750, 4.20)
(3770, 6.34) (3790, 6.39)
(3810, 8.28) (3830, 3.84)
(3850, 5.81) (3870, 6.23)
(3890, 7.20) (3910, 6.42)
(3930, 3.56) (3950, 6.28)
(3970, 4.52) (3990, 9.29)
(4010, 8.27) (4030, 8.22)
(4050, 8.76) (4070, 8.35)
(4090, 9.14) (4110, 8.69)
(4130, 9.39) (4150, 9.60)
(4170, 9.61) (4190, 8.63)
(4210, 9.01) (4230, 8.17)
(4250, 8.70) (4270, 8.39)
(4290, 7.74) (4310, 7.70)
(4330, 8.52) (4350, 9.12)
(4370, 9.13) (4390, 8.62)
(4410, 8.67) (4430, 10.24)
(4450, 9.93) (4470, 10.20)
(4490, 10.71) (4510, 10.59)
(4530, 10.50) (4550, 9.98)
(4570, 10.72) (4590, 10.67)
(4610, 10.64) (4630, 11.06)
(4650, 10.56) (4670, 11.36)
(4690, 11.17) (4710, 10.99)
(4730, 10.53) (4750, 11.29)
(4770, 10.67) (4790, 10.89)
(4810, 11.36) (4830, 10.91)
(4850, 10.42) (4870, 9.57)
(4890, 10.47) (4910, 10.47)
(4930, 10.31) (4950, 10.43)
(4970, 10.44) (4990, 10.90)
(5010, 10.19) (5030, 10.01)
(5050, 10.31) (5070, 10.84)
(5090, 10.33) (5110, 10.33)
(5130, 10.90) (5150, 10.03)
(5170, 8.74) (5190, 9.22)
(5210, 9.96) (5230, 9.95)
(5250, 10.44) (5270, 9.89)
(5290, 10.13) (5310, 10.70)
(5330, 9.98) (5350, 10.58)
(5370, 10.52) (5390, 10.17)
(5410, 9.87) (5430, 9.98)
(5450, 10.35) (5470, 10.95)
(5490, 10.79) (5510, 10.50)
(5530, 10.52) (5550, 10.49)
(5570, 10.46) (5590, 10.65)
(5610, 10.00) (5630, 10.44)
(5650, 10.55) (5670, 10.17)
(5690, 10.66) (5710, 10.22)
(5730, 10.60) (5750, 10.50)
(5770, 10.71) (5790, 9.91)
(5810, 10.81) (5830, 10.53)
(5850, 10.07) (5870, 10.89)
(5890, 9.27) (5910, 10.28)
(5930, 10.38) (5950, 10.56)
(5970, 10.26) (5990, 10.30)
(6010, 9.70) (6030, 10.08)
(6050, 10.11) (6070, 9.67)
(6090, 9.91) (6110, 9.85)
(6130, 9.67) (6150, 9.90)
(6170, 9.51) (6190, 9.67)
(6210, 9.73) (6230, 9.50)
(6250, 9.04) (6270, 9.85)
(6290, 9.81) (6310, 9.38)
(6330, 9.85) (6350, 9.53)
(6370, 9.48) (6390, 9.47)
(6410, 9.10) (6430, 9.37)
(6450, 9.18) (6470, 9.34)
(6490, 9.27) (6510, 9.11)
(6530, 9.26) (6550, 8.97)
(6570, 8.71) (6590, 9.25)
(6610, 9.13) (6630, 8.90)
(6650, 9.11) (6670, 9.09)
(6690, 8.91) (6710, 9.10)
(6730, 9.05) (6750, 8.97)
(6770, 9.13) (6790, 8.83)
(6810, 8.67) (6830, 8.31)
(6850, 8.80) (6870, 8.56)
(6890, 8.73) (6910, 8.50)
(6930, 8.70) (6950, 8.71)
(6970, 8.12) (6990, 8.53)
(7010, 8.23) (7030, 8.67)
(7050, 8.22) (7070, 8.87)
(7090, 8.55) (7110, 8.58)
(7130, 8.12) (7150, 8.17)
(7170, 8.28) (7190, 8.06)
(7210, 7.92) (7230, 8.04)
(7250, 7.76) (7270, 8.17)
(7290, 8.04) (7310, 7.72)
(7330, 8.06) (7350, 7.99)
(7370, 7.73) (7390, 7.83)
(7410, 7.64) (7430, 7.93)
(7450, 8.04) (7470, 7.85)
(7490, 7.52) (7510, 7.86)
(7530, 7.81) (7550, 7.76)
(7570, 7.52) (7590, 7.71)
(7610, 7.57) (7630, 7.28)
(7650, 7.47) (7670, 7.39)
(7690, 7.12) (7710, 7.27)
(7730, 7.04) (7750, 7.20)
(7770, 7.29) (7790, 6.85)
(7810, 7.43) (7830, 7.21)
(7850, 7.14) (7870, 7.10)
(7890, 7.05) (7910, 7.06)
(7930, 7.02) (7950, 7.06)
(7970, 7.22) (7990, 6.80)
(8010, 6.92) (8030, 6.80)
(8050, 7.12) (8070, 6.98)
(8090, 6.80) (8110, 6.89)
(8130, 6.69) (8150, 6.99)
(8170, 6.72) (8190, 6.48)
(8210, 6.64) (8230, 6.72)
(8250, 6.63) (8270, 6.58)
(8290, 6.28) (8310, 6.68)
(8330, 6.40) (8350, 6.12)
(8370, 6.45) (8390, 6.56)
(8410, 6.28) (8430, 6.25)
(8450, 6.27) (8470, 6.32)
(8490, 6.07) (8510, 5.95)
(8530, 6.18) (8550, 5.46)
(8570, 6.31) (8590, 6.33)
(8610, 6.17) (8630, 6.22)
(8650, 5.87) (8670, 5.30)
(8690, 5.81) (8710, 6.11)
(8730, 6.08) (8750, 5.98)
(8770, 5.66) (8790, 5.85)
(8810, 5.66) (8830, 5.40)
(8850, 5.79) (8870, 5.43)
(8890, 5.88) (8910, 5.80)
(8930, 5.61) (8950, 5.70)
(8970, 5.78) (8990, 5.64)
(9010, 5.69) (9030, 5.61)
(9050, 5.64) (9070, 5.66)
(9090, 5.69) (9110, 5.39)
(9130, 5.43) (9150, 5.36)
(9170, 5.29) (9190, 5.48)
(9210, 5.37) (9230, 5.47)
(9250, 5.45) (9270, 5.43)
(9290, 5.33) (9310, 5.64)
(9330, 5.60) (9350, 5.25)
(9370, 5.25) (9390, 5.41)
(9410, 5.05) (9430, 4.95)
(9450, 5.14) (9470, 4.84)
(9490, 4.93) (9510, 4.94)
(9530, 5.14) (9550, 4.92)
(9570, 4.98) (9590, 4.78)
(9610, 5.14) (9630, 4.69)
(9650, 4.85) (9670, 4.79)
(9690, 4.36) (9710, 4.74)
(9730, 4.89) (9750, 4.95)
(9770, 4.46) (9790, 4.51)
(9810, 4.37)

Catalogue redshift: 0.00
